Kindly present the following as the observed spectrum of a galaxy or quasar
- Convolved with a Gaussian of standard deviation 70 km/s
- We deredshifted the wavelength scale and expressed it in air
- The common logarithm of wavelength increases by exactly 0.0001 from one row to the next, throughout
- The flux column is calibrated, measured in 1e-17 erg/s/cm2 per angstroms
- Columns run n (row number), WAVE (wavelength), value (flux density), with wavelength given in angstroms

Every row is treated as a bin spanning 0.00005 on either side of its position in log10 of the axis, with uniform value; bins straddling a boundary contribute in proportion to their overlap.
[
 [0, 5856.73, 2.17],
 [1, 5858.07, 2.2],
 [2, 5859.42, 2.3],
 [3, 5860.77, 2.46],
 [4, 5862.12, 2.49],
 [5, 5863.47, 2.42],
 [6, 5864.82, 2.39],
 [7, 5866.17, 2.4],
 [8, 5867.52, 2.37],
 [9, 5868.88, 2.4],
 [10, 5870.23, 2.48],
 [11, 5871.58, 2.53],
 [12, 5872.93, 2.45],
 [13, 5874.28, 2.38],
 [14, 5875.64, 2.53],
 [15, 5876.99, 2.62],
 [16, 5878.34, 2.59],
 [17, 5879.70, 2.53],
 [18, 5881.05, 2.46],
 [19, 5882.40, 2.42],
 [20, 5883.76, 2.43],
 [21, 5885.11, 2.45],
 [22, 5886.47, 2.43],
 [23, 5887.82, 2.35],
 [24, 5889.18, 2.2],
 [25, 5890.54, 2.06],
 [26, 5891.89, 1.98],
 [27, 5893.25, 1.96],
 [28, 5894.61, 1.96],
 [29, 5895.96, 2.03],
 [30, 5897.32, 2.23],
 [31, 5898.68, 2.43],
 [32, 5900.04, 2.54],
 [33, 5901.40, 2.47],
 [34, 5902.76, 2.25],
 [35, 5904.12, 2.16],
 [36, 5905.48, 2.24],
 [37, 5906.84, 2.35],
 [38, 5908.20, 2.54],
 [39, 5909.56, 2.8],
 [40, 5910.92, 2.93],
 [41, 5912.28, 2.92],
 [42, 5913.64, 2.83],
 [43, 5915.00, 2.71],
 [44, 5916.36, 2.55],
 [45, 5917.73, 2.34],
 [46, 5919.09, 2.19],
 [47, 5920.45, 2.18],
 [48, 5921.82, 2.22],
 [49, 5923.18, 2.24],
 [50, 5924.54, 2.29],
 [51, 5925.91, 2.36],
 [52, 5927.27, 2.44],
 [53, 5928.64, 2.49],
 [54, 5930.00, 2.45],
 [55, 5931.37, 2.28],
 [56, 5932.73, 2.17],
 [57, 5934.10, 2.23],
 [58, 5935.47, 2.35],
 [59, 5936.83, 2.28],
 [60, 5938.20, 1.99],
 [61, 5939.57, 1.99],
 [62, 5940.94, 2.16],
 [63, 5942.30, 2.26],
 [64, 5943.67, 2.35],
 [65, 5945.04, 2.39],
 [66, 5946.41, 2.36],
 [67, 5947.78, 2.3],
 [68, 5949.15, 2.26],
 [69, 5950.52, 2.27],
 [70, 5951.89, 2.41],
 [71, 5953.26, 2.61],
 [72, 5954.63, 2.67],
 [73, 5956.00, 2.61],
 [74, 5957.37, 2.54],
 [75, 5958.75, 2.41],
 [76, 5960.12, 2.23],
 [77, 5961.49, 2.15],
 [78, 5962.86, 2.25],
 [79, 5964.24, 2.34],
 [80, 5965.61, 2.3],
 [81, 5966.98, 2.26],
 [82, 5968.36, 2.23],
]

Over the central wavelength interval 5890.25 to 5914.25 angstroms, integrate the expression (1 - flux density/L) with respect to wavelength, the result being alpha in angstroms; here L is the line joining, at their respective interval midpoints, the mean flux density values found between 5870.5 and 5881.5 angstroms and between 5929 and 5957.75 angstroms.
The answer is 0.6 angstroms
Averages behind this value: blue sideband 2.51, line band 2.38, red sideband 2.33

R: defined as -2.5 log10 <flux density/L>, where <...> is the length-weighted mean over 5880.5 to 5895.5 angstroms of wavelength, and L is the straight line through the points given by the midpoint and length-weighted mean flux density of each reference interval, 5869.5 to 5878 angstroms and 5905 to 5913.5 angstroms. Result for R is 0.145 mag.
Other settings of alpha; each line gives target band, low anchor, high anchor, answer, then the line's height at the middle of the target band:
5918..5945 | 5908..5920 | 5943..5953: 2.4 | 2.49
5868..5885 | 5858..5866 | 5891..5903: -1.3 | 2.31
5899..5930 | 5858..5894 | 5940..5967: -1.1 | 2.37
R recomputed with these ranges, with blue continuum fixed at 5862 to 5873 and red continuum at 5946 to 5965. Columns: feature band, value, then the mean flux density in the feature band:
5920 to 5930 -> 0.033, 2.33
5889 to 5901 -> 0.123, 2.16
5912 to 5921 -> -0.050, 2.52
